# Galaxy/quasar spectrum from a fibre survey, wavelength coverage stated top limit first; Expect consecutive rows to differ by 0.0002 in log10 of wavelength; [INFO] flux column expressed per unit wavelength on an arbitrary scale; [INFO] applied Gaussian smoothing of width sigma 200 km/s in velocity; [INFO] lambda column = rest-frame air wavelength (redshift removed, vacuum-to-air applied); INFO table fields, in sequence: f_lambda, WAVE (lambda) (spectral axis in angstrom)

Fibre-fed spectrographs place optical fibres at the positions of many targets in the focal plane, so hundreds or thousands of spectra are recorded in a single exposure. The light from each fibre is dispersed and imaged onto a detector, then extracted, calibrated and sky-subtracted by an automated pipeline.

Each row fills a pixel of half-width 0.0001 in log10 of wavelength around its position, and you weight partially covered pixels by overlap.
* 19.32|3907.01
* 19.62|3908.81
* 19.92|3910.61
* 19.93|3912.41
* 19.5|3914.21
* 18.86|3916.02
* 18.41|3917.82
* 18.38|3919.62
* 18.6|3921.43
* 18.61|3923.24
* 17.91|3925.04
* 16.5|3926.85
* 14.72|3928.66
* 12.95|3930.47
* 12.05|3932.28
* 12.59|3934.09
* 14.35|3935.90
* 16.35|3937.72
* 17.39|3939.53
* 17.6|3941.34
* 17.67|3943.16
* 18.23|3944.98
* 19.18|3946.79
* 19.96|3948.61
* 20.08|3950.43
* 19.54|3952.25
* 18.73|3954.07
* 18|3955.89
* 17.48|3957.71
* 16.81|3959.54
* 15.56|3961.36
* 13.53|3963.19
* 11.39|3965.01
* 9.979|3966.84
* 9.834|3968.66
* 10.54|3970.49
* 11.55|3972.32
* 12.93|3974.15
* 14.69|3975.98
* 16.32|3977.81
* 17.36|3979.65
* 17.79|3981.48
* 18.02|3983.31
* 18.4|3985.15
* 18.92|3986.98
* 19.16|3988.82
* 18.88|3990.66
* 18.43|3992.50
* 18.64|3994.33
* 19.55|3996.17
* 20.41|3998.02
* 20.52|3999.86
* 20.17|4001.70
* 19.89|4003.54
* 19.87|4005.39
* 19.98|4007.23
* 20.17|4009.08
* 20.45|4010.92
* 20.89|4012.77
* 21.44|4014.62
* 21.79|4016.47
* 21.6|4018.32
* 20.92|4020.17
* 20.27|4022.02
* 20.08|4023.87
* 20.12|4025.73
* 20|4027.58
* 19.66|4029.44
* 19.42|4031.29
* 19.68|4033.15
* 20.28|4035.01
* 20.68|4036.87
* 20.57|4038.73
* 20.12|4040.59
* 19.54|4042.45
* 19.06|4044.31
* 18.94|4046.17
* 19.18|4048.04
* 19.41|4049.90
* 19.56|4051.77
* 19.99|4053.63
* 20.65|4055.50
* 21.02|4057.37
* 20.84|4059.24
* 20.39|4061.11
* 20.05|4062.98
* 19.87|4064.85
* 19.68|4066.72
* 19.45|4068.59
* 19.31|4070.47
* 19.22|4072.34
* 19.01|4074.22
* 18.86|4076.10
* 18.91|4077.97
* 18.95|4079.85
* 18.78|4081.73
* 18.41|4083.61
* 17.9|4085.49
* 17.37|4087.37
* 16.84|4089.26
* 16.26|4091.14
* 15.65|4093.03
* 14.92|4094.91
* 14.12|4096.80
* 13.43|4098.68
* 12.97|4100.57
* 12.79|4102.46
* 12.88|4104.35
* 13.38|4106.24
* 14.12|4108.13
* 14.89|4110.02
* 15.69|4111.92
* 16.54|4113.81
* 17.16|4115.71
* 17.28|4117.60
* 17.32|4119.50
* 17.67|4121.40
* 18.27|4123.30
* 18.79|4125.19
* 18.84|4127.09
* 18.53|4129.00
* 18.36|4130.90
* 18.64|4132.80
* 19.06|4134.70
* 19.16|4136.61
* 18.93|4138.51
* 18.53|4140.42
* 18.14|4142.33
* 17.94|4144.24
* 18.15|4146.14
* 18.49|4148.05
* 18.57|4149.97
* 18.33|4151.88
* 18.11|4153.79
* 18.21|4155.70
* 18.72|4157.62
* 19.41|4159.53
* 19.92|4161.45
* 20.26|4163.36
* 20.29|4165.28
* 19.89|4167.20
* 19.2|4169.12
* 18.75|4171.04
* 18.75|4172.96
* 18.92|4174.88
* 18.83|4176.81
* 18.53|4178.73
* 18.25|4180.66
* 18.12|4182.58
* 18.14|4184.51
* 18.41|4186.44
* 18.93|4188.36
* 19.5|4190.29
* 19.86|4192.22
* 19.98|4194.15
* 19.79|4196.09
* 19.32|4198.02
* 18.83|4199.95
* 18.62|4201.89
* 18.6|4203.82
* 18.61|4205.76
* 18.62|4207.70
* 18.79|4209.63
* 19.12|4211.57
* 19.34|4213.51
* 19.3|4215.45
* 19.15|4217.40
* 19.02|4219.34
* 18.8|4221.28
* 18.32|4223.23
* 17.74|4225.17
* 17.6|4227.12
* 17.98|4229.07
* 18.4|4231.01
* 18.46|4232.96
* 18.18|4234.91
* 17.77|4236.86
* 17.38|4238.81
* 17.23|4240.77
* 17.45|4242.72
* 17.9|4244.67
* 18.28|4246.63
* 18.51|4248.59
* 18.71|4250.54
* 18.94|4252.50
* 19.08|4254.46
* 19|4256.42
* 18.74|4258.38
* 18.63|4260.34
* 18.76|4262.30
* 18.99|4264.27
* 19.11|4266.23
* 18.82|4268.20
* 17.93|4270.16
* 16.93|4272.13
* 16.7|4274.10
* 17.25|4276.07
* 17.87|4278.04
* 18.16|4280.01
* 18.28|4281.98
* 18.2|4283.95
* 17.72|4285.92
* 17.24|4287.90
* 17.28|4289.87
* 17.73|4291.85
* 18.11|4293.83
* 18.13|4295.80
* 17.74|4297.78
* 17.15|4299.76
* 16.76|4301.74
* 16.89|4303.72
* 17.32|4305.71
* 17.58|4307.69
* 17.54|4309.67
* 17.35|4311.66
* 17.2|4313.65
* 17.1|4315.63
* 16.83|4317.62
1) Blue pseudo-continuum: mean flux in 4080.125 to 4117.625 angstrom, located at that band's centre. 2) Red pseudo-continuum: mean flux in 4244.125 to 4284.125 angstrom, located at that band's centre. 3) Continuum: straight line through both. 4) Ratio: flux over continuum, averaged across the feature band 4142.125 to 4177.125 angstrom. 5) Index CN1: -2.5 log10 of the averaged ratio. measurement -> -0.14 mag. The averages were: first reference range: 15.6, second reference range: 18.3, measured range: 18.9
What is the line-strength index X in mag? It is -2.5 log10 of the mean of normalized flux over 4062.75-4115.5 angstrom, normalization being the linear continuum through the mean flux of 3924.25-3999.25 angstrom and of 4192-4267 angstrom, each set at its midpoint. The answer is 0.04 mag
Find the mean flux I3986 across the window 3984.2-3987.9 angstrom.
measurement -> 18.6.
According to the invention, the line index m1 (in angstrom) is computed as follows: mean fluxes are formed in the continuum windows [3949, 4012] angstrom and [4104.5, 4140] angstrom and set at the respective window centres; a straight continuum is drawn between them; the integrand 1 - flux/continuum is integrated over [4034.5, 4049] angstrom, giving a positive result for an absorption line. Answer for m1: -2.1 angstrom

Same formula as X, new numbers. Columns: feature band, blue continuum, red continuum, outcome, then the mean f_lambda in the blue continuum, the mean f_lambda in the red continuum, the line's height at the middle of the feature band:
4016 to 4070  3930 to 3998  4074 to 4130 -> -0.218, 16.3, 16.5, 16.4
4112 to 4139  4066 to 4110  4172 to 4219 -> -0.041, 16.6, 18.9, 17.4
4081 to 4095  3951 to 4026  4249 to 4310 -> 0.047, 17.8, 18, 17.9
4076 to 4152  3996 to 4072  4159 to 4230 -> 0.148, 20.1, 19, 19.5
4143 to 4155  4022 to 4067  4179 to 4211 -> 0.055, 20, 18.9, 19.2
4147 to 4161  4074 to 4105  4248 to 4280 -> -0.092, 16.3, 18.4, 17.1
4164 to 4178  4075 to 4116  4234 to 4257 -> -0.130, 15.9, 18.2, 17.1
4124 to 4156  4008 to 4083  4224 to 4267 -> 0.038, 20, 18.3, 19.2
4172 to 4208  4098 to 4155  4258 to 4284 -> -0.080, 17.1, 18.2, 17.5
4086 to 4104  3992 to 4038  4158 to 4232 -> 0.299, 20.2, 18.9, 19.6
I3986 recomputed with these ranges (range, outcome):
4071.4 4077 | 19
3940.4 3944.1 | 17.6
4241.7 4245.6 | 17.7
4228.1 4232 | 18.2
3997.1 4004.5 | 20.2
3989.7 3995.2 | 18.7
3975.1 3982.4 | 16.6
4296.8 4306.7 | 17.2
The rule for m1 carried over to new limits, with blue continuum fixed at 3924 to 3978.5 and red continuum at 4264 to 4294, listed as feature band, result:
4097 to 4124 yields 2.3 angstrom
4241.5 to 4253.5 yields -0.4 angstrom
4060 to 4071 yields -2.4 angstrom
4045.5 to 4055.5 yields -2.1 angstrom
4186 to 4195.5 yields -1.2 angstrom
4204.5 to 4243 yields -2.0 angstrom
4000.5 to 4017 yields -4.8 angstrom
